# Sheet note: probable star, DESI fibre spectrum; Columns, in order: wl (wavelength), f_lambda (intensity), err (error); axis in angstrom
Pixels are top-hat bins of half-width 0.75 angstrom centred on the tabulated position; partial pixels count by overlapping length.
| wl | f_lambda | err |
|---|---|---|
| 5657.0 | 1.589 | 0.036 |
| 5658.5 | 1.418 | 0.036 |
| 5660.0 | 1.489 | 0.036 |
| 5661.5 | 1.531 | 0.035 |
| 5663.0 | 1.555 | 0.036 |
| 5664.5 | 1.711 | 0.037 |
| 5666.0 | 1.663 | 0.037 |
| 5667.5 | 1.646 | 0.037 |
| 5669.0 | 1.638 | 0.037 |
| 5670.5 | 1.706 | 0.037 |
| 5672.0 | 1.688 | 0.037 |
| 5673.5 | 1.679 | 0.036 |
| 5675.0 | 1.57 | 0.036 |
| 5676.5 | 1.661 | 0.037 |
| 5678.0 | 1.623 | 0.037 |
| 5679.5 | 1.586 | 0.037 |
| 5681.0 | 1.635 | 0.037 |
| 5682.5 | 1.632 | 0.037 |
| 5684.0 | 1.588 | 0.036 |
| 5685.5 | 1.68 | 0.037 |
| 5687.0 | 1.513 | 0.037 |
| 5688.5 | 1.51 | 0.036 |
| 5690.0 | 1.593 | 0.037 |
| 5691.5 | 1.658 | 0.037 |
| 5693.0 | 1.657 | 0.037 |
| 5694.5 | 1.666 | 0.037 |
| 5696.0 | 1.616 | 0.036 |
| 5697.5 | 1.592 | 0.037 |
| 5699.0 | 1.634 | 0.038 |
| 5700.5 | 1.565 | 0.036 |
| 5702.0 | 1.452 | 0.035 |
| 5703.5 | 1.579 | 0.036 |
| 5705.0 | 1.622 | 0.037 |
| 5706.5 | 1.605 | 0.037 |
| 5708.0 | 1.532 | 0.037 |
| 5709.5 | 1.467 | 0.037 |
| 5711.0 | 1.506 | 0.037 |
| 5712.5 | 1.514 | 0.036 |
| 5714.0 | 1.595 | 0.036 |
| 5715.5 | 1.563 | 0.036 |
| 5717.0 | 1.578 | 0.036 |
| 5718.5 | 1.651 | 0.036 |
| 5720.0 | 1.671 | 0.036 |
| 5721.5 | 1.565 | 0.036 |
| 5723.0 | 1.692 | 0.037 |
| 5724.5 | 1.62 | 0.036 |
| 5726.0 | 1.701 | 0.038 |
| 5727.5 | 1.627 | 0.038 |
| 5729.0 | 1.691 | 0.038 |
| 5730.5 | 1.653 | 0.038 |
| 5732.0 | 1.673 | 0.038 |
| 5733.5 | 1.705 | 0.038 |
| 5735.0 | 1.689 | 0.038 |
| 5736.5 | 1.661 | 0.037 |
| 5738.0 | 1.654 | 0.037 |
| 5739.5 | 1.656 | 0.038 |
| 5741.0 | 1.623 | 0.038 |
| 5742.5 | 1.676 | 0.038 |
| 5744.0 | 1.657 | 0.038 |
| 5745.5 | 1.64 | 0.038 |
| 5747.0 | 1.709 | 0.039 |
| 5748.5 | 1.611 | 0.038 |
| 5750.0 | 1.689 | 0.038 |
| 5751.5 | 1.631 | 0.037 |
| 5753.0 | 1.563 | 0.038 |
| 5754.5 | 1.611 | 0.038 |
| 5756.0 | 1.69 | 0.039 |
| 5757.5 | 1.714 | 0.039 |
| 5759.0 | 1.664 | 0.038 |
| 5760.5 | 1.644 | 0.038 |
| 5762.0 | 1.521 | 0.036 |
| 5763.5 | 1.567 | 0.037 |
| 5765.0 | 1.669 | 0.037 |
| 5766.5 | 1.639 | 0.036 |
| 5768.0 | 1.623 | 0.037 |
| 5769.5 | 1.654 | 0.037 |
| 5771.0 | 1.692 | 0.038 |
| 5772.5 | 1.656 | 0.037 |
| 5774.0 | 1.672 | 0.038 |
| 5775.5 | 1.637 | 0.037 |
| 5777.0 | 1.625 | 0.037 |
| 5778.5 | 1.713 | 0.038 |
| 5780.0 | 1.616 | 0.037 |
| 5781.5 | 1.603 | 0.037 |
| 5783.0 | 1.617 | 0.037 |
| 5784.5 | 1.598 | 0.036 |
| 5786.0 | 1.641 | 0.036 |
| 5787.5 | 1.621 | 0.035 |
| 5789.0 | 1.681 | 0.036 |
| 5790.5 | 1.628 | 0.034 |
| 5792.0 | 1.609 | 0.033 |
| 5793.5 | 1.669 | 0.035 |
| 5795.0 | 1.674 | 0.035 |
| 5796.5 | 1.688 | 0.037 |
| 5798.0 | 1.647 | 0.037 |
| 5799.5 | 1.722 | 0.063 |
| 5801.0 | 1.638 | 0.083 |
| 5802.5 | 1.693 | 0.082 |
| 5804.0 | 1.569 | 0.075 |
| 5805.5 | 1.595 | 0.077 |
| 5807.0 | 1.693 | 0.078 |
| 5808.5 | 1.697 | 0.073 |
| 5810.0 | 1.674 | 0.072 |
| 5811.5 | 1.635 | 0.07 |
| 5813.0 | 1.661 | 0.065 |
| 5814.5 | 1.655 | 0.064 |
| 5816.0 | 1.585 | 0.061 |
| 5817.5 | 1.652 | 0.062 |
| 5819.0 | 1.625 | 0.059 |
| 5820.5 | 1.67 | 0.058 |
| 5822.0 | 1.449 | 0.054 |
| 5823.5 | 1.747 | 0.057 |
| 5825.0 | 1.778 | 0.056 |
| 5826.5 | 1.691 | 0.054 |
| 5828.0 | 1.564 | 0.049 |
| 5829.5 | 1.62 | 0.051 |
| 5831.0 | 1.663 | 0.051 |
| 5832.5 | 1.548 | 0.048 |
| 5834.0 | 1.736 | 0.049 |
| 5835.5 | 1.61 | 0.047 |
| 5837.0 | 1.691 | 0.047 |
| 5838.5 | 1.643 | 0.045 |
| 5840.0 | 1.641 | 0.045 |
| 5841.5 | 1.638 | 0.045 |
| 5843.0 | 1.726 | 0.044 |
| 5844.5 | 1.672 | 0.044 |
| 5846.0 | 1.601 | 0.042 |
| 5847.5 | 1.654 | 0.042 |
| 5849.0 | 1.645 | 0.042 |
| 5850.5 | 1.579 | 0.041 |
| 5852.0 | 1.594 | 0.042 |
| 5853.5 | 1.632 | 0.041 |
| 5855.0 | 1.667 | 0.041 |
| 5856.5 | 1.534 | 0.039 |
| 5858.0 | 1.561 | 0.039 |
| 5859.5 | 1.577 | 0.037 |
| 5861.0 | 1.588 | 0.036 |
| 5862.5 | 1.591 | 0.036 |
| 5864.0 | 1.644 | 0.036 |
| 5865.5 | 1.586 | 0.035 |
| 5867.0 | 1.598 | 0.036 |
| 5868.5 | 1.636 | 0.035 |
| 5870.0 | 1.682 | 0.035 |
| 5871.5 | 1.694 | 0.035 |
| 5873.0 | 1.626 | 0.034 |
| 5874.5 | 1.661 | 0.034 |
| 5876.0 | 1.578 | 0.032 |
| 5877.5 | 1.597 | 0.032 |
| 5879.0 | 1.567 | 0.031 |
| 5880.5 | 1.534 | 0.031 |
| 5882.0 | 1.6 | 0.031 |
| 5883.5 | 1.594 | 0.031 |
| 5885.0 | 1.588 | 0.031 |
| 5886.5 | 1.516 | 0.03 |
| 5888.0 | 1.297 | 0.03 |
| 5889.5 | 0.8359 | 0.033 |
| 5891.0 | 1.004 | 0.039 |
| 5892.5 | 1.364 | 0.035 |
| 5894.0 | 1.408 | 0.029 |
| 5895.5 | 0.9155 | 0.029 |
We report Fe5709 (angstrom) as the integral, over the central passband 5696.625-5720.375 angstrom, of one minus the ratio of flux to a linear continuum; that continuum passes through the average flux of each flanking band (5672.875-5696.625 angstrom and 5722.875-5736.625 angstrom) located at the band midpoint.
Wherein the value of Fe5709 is 1.10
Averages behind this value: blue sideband 1.62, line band 1.57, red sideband 1.67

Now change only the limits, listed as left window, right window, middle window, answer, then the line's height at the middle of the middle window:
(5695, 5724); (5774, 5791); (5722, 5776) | -1.39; 1.61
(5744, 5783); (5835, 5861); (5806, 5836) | -0.30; 1.63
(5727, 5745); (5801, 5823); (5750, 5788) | 0.33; 1.65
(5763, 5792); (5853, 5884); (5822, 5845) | -0.54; 1.62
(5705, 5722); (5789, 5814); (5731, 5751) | -0.84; 1.6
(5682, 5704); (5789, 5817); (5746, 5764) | -0.09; 1.63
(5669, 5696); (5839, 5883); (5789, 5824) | -0.58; 1.62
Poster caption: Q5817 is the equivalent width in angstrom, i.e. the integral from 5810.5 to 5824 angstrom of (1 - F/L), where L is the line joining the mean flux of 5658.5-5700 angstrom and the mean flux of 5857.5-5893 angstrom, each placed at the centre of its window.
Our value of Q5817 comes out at -0.69 angstrom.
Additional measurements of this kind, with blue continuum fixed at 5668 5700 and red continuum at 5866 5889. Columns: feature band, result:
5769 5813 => -1.4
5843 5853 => -0.3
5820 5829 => -0.3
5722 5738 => -0.6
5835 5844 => -0.4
